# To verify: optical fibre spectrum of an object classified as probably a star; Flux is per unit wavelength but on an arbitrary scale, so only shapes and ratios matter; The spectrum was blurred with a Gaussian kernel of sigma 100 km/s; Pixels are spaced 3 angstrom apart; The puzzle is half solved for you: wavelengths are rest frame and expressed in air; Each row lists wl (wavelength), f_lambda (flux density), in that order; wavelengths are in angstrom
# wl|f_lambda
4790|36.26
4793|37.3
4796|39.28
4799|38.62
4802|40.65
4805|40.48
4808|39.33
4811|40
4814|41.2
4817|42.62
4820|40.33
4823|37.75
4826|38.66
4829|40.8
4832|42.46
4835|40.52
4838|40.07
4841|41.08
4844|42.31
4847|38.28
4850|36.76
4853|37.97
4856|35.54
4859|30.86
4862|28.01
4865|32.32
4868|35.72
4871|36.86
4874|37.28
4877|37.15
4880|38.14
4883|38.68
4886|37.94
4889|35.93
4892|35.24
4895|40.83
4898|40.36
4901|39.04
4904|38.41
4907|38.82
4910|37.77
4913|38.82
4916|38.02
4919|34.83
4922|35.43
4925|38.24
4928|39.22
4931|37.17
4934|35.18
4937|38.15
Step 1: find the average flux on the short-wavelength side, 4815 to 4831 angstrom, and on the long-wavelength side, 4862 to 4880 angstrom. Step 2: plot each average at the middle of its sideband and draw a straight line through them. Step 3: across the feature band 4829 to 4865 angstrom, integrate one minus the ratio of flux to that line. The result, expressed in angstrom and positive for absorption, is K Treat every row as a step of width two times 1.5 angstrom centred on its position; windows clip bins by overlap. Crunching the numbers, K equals 0.3 angstrom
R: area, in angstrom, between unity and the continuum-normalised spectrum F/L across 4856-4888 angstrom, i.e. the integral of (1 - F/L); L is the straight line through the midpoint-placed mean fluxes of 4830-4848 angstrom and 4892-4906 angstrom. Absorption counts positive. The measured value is 3.7 angstrom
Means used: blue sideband 40.9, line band 35.3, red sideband 39.2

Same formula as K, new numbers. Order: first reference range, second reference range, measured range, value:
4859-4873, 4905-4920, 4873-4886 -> -1.3 angstrom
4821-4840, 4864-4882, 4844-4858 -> 0.3 angstrom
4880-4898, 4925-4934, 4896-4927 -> -0.2 angstrom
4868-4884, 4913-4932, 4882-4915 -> -0.9 angstrom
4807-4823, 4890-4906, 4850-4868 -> 2.7 angstrom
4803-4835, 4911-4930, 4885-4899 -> 0.1 angstrom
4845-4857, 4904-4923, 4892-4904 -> -0.6 angstrom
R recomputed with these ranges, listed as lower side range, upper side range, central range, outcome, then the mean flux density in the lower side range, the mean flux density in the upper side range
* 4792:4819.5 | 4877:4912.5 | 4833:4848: -0.5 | 40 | 38.3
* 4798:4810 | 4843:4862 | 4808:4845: -2.4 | 39.8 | 36.1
